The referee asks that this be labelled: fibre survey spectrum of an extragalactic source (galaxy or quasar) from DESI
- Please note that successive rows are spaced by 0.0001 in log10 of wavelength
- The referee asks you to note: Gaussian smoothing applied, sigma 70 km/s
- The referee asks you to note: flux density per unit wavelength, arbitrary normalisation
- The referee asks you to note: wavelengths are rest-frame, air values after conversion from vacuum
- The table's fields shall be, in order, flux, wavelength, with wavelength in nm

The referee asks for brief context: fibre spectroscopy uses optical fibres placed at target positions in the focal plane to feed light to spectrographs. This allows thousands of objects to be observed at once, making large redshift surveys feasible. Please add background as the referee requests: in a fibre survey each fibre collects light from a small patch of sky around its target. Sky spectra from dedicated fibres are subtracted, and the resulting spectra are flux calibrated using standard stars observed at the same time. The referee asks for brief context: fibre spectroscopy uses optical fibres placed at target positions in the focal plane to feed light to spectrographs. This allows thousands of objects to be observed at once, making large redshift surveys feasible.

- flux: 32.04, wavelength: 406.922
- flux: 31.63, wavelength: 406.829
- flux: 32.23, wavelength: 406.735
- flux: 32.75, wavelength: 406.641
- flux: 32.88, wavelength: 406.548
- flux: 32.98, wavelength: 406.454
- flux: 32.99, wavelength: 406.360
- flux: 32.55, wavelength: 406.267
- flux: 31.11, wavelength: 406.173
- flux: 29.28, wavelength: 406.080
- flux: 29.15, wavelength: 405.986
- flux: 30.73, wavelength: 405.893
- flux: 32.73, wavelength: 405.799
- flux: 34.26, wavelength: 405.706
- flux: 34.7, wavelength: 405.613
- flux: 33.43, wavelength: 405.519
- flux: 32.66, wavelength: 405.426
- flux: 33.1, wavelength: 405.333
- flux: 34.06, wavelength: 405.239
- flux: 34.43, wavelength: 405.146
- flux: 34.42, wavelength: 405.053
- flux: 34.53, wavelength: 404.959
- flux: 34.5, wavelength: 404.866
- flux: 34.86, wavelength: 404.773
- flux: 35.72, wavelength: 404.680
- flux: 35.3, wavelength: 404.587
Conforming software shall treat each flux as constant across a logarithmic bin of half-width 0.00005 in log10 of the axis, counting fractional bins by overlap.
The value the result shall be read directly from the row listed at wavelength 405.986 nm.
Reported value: 29.15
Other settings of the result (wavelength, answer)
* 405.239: 34.06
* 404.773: 34.86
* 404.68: 35.72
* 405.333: 33.1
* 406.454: 32.98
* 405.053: 34.42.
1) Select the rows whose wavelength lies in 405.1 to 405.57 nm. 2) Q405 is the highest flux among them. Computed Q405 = 34.43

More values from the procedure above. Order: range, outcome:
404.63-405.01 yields 35.72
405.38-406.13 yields 34.7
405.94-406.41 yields 32.99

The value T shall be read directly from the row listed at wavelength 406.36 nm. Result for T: 32.99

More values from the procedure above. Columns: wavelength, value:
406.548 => 32.88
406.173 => 31.11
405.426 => 32.66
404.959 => 34.53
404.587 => 35.3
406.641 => 32.75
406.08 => 29.28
